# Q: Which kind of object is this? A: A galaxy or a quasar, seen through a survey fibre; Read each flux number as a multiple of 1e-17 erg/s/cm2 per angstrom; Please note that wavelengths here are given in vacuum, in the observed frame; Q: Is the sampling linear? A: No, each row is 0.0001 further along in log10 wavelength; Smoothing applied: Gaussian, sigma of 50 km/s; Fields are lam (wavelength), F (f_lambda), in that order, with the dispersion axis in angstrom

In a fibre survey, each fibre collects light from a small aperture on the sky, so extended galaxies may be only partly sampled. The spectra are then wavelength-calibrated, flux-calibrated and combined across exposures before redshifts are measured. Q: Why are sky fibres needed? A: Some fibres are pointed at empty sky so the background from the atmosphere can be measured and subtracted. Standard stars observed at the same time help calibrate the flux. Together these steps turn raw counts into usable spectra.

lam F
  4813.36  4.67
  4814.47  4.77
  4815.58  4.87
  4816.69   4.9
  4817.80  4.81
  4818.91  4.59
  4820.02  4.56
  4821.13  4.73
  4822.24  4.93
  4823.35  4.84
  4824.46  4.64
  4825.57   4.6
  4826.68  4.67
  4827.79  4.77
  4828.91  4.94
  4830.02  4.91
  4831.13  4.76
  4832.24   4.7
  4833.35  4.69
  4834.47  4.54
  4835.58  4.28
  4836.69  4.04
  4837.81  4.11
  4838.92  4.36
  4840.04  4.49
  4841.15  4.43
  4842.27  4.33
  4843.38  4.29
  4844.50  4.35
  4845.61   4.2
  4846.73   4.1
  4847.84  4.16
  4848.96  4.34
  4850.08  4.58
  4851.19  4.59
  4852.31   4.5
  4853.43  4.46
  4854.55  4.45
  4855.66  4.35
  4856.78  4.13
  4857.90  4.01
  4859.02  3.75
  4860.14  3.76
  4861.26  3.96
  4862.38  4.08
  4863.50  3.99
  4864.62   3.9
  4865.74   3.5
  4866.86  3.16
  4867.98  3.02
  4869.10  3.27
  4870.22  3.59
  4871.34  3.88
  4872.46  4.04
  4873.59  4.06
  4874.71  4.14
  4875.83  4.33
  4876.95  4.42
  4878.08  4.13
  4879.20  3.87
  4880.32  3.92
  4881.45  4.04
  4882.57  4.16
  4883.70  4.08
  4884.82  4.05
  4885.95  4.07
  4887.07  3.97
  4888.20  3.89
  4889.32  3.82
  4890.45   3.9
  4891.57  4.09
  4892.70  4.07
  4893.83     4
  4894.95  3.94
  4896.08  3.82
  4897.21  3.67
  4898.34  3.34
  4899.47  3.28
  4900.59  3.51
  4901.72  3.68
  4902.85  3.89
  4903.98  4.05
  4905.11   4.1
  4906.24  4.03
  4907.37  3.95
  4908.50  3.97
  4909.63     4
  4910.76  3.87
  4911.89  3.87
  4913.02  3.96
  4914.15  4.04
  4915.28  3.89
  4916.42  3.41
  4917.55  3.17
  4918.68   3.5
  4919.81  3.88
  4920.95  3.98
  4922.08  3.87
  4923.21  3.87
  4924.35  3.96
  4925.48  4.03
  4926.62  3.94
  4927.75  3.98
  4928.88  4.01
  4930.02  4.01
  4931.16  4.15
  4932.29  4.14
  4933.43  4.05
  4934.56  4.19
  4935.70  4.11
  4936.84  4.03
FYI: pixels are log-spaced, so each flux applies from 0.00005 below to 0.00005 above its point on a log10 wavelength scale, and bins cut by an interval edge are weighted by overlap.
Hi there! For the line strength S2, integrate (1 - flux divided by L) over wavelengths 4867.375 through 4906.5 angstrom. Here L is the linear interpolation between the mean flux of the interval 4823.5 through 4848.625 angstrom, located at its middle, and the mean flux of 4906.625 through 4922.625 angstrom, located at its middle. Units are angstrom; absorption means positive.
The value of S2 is 1.5 angstrom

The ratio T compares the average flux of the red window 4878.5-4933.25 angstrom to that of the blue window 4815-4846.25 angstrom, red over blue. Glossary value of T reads 0.8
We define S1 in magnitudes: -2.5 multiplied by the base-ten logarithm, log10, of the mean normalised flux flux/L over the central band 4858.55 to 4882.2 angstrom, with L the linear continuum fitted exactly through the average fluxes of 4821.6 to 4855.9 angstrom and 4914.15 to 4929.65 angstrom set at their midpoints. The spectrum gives 0.10 mag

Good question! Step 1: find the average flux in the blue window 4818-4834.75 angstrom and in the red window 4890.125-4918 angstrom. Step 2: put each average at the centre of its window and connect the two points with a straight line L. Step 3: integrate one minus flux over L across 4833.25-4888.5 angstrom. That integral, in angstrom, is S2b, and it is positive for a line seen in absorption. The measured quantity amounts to 3.0 angstrom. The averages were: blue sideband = 4.73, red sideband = 3.82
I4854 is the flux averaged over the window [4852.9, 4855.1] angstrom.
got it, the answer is 4.45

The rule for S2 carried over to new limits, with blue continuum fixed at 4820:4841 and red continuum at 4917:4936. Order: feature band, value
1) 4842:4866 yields 1.43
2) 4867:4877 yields 1.18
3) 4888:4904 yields 1.39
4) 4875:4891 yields 0.72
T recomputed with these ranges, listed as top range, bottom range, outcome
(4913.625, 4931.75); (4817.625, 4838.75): 0.83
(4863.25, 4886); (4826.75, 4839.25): 0.85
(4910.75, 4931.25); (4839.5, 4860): 0.90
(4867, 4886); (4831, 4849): 0.90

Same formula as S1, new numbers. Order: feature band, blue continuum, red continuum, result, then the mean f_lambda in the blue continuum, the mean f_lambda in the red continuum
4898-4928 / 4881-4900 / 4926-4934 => 0.044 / 3.89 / 4.04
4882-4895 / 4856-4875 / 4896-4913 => -0.059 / 3.78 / 3.81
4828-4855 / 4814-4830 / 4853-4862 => -0.011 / 4.76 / 4.1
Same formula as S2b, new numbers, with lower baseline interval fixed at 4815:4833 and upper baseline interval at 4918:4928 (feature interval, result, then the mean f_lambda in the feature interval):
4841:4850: 0.57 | 4.28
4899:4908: 0.52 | 3.82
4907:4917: 0.24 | 3.88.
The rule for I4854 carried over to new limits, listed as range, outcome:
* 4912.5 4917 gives 3.82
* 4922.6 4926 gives 3.95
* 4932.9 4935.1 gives 4.13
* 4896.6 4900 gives 3.43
